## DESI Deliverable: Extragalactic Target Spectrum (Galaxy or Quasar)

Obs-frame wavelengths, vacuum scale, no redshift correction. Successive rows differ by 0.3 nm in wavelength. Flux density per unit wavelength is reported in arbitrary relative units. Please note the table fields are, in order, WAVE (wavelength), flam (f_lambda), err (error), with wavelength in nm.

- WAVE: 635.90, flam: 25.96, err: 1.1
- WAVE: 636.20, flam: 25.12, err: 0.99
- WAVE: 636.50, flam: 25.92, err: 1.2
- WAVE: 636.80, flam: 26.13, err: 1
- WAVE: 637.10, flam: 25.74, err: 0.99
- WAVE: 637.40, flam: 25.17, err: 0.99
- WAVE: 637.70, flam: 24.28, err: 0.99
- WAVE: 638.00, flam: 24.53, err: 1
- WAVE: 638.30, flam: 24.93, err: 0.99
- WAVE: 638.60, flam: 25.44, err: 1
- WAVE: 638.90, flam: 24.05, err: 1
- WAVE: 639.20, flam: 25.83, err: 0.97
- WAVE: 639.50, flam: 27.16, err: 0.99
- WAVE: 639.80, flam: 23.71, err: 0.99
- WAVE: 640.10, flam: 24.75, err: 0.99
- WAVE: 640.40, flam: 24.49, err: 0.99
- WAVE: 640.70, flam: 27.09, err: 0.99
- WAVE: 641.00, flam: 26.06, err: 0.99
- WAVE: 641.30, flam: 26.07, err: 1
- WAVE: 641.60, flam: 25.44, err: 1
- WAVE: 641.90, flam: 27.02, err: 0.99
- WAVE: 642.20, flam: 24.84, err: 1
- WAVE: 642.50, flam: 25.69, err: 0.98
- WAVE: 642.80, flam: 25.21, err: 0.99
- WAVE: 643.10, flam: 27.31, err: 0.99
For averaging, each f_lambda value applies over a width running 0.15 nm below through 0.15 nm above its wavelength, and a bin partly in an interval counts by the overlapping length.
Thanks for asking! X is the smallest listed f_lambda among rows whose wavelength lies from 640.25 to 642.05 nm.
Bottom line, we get 24.49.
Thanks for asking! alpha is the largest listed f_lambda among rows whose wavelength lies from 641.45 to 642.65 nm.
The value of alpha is 27.02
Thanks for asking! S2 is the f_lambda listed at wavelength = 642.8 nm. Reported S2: 25.21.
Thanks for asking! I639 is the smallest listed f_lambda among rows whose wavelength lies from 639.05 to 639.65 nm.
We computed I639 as 25.83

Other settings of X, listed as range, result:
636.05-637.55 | 25.12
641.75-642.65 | 24.84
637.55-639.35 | 24.05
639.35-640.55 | 23.71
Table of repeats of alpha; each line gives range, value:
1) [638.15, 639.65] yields 27.16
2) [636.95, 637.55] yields 25.74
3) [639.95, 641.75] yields 27.09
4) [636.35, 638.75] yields 26.13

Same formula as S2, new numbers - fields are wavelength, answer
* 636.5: 25.92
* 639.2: 25.83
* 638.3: 24.93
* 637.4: 25.17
